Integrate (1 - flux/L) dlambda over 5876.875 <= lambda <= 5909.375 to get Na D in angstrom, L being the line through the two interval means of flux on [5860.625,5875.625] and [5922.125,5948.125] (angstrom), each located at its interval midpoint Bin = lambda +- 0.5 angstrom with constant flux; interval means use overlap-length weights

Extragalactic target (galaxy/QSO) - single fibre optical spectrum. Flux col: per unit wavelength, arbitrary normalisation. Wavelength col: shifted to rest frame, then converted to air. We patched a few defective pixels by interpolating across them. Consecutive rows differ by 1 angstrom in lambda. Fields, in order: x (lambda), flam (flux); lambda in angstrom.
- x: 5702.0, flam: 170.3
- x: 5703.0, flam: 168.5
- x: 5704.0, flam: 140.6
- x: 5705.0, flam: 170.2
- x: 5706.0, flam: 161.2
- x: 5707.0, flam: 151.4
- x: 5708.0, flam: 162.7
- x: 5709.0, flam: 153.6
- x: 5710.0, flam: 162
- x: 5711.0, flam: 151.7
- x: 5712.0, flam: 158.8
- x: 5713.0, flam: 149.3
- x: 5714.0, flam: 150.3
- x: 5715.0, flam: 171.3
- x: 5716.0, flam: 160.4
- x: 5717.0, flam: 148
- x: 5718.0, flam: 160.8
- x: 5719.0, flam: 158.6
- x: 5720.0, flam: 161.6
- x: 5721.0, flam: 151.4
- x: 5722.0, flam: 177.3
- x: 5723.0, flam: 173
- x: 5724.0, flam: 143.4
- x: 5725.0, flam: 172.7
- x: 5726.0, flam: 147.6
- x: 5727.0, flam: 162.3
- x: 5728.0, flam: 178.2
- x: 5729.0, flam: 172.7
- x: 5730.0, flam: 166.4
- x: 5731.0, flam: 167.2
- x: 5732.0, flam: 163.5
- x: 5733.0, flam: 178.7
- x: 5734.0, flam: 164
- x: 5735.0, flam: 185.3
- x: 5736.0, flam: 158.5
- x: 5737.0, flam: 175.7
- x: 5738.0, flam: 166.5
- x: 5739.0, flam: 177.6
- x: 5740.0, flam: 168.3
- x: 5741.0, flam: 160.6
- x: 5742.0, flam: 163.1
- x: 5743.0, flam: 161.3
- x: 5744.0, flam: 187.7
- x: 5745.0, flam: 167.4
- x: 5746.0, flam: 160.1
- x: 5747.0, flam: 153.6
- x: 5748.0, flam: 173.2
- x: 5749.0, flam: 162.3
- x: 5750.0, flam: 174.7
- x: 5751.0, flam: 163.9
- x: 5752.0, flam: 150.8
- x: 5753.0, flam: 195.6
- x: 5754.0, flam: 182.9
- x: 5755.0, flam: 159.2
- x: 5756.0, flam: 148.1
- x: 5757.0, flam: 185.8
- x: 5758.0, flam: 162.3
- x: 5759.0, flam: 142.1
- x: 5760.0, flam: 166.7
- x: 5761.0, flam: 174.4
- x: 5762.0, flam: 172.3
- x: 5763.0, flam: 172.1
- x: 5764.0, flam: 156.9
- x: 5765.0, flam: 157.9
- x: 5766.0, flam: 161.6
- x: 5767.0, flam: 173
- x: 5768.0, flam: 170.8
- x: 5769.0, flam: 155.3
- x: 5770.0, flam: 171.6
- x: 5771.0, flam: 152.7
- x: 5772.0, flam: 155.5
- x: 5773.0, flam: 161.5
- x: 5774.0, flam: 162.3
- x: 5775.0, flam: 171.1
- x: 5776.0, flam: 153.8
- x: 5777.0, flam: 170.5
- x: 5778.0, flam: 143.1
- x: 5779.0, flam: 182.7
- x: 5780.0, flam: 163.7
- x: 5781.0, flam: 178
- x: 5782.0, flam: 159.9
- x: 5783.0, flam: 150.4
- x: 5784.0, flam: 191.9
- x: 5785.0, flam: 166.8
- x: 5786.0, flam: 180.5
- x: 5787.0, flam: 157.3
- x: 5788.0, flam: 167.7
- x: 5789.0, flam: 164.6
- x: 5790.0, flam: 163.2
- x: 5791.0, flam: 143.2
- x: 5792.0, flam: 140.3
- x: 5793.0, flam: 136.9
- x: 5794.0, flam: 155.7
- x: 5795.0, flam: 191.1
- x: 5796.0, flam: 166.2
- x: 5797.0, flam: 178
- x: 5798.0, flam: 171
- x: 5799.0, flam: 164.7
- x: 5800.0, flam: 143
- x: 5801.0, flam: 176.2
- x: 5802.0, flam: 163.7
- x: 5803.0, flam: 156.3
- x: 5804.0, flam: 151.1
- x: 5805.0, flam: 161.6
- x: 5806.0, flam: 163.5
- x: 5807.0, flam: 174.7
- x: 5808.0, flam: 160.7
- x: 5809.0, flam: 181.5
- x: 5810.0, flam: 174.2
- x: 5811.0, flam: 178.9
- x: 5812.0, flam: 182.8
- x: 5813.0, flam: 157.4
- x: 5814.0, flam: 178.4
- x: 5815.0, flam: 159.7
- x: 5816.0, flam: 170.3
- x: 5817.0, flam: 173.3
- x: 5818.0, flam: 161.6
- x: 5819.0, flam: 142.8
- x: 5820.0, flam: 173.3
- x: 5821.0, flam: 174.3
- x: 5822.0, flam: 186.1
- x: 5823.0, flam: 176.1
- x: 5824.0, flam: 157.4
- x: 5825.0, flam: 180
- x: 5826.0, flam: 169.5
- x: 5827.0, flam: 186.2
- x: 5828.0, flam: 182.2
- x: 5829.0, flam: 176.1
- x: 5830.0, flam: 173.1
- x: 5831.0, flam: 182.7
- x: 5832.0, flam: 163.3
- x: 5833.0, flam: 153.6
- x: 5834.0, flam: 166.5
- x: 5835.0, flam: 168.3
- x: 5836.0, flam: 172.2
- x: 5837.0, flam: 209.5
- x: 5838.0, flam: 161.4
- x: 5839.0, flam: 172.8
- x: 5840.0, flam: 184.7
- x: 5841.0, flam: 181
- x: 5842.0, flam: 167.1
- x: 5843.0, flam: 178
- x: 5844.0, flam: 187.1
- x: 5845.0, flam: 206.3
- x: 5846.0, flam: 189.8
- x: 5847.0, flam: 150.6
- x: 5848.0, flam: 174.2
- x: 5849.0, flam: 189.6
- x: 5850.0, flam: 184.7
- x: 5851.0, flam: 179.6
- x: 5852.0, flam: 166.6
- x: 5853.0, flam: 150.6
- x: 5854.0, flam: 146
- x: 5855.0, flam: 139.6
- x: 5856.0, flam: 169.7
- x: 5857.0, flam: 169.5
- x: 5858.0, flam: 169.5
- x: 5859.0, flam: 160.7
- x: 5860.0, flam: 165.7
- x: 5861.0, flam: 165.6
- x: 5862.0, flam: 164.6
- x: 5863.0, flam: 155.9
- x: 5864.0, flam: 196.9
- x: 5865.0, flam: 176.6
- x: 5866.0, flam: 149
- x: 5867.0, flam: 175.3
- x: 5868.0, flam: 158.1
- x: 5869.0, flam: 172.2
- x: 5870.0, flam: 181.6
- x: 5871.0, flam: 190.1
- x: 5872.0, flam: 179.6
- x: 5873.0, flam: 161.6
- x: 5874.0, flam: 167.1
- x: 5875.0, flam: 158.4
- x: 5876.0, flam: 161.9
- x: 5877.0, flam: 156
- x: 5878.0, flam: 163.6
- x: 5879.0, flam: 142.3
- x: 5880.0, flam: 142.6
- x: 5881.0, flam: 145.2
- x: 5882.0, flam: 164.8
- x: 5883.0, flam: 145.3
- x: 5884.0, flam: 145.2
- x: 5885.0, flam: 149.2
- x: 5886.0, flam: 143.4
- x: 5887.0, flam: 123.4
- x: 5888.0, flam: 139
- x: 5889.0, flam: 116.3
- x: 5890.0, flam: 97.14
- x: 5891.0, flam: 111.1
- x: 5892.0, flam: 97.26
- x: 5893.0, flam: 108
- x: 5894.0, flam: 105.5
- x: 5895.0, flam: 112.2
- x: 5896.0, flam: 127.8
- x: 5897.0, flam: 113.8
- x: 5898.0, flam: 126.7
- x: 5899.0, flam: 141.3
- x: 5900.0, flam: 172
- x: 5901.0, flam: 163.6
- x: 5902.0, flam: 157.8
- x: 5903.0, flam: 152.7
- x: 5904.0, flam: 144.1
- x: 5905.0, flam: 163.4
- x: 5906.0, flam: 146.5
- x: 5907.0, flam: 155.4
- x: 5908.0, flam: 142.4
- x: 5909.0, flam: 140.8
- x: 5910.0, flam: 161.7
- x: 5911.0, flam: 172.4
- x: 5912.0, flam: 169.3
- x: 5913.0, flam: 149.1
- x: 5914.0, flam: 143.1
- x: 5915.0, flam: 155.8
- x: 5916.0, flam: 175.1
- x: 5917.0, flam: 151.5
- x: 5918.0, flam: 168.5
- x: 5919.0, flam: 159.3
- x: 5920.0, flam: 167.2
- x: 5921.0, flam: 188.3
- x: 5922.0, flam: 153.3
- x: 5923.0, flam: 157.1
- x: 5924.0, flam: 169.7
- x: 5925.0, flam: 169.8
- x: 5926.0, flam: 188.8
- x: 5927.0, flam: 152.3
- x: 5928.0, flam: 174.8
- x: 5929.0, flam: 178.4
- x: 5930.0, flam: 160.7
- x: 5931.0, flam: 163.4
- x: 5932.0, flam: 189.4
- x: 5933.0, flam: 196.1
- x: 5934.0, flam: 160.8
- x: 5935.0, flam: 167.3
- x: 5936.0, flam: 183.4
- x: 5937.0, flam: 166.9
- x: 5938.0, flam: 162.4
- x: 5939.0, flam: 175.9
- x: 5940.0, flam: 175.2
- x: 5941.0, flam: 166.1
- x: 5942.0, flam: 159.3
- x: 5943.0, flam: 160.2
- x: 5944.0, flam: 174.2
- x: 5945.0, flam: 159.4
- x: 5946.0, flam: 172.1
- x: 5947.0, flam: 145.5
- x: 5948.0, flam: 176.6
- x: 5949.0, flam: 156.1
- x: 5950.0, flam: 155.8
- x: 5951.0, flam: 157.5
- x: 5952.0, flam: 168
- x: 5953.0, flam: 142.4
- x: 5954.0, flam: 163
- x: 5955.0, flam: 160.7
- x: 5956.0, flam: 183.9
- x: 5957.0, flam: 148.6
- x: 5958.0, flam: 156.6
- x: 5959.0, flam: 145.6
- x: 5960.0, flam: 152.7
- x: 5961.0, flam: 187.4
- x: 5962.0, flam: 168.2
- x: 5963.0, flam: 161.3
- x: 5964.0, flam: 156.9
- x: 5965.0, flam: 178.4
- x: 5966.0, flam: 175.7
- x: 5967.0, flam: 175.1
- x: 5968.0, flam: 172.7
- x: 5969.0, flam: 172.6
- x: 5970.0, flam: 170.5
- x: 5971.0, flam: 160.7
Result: 6.1 angstrom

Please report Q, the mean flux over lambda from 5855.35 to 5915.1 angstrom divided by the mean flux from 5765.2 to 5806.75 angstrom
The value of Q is 0.9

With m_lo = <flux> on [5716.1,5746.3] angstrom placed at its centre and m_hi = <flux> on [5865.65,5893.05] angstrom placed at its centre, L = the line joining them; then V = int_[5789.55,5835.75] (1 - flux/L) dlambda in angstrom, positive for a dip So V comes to -3.20 angstrom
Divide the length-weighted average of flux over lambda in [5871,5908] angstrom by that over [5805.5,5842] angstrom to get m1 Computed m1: 0.8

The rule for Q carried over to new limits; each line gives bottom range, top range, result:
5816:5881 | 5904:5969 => 0.97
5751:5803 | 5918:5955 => 1.02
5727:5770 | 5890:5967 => 0.94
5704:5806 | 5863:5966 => 0.96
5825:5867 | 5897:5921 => 0.90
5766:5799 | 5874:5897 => 0.82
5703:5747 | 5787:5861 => 1.04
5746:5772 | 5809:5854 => 1.05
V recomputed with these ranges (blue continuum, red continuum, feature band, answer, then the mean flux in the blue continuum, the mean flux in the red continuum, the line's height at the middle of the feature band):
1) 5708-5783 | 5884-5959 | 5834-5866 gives -2.7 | 164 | 155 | 159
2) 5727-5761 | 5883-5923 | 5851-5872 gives -2.3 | 168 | 144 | 150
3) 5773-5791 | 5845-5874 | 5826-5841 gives -0.6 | 166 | 170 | 168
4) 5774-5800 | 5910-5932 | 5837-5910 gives 3.9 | 164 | 166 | 165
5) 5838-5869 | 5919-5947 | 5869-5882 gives 0.6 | 171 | 169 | 170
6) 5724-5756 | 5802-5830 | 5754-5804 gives 1.6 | 168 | 170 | 169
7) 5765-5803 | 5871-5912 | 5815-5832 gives -1.7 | 164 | 144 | 156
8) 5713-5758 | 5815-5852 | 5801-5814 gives 0.3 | 166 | 175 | 172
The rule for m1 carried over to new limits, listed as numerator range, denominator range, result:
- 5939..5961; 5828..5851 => 0.91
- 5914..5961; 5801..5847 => 0.96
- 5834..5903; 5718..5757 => 0.94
